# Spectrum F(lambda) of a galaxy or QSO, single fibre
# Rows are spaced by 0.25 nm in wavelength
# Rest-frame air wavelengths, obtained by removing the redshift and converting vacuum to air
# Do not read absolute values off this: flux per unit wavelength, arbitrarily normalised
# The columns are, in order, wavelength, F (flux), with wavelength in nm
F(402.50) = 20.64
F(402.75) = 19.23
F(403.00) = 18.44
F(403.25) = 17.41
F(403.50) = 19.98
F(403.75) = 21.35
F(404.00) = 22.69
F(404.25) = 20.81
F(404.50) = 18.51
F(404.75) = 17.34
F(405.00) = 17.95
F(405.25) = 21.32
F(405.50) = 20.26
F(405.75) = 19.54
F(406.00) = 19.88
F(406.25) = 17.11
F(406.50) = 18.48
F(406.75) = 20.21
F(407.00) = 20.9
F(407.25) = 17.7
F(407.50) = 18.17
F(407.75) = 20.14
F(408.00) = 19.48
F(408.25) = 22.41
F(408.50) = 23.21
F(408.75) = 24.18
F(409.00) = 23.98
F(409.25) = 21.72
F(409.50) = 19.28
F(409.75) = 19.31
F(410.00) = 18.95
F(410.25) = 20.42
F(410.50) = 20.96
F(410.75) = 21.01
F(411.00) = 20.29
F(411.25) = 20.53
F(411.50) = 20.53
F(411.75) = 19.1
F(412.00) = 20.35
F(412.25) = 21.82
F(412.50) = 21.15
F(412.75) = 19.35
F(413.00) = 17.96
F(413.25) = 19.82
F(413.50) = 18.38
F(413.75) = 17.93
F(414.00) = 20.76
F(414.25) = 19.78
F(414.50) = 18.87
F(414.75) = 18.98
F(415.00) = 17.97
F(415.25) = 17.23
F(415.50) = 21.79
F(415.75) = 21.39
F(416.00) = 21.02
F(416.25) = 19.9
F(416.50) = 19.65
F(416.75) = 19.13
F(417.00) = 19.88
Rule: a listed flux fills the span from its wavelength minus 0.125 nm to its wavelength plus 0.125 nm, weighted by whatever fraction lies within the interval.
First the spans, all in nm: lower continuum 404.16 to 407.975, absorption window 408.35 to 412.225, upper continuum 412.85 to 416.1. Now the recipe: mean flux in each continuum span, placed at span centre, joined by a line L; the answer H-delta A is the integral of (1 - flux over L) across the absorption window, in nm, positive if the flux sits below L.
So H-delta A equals -0.33 nm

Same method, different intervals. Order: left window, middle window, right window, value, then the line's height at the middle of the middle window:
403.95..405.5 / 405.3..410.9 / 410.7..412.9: -0.09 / 20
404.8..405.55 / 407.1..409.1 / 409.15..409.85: -0.12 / 19.9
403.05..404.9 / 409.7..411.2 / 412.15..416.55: -0.04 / 19.6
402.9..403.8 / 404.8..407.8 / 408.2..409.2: 0.31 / 21.5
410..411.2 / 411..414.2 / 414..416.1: 0.05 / 20.1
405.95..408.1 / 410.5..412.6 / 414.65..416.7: -0.13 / 19.4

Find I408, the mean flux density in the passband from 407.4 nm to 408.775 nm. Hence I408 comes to 21.1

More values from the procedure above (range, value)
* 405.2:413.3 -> 20.3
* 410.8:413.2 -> 20.1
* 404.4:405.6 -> 19.1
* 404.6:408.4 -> 19.4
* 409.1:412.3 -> 20.3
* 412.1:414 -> 19.6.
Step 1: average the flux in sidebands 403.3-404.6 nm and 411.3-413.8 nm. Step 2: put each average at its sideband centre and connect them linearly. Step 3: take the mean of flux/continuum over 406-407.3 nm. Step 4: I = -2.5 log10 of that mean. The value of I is 0.07 mag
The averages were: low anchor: 20.5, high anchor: 19.7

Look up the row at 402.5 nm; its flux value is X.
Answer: 20.64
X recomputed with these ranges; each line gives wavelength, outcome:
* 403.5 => 19.98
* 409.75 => 19.31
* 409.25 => 21.72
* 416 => 21.02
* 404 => 22.69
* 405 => 17.95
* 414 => 20.76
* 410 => 18.95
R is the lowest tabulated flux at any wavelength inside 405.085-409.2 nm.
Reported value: 17.11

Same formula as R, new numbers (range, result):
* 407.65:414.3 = 17.93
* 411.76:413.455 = 17.96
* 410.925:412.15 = 19.1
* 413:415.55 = 17.23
